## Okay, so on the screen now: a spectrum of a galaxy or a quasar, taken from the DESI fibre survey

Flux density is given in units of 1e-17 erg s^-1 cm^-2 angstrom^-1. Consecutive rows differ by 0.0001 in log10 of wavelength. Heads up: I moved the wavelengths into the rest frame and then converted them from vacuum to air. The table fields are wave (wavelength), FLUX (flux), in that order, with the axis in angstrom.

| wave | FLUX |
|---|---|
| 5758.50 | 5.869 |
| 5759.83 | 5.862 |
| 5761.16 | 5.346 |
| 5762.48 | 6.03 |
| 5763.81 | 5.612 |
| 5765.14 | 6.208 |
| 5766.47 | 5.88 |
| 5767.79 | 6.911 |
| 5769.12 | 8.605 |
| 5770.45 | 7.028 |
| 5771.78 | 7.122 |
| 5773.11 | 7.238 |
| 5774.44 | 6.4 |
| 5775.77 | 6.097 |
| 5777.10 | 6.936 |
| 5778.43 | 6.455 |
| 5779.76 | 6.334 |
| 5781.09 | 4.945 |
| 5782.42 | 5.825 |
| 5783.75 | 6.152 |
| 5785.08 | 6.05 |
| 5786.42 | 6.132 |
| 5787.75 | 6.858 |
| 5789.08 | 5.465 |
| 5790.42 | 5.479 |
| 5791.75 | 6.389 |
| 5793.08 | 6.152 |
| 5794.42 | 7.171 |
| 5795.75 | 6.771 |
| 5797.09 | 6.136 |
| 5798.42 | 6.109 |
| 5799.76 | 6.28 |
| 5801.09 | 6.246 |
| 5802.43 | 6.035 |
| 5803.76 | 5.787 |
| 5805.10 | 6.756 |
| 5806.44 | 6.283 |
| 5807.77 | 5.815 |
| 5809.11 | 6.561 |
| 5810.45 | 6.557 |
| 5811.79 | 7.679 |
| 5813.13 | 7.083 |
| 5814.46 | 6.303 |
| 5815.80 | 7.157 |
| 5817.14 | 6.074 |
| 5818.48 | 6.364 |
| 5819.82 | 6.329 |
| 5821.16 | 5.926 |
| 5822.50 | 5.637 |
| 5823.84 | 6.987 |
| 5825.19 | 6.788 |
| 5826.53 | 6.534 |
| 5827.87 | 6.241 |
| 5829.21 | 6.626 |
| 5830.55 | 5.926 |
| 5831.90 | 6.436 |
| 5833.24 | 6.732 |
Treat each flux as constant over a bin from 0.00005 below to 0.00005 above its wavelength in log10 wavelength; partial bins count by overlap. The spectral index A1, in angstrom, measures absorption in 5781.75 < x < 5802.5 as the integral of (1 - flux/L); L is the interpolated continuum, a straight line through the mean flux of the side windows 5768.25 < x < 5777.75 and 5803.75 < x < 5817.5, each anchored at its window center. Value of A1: 1.86 angstrom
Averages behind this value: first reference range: 7.05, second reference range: 6.6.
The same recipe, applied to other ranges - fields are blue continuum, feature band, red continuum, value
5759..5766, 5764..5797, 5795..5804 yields -2.29 angstrom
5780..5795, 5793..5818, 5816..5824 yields -1.33 angstrom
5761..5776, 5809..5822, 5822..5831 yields -0.29 angstrom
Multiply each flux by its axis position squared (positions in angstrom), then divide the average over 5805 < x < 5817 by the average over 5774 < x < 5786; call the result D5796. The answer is 1.10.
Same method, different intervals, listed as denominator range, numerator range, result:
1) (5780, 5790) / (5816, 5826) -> 1.08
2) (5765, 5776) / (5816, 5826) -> 0.94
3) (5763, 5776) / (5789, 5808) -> 0.94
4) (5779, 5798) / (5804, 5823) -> 1.06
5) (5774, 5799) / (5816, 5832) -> 1.04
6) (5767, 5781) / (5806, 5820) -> 0.98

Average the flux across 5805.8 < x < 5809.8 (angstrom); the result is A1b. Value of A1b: 6.22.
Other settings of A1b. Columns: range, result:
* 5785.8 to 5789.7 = 6.17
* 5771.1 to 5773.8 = 7.17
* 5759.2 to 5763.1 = 5.75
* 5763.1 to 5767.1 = 5.89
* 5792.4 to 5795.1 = 6.67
